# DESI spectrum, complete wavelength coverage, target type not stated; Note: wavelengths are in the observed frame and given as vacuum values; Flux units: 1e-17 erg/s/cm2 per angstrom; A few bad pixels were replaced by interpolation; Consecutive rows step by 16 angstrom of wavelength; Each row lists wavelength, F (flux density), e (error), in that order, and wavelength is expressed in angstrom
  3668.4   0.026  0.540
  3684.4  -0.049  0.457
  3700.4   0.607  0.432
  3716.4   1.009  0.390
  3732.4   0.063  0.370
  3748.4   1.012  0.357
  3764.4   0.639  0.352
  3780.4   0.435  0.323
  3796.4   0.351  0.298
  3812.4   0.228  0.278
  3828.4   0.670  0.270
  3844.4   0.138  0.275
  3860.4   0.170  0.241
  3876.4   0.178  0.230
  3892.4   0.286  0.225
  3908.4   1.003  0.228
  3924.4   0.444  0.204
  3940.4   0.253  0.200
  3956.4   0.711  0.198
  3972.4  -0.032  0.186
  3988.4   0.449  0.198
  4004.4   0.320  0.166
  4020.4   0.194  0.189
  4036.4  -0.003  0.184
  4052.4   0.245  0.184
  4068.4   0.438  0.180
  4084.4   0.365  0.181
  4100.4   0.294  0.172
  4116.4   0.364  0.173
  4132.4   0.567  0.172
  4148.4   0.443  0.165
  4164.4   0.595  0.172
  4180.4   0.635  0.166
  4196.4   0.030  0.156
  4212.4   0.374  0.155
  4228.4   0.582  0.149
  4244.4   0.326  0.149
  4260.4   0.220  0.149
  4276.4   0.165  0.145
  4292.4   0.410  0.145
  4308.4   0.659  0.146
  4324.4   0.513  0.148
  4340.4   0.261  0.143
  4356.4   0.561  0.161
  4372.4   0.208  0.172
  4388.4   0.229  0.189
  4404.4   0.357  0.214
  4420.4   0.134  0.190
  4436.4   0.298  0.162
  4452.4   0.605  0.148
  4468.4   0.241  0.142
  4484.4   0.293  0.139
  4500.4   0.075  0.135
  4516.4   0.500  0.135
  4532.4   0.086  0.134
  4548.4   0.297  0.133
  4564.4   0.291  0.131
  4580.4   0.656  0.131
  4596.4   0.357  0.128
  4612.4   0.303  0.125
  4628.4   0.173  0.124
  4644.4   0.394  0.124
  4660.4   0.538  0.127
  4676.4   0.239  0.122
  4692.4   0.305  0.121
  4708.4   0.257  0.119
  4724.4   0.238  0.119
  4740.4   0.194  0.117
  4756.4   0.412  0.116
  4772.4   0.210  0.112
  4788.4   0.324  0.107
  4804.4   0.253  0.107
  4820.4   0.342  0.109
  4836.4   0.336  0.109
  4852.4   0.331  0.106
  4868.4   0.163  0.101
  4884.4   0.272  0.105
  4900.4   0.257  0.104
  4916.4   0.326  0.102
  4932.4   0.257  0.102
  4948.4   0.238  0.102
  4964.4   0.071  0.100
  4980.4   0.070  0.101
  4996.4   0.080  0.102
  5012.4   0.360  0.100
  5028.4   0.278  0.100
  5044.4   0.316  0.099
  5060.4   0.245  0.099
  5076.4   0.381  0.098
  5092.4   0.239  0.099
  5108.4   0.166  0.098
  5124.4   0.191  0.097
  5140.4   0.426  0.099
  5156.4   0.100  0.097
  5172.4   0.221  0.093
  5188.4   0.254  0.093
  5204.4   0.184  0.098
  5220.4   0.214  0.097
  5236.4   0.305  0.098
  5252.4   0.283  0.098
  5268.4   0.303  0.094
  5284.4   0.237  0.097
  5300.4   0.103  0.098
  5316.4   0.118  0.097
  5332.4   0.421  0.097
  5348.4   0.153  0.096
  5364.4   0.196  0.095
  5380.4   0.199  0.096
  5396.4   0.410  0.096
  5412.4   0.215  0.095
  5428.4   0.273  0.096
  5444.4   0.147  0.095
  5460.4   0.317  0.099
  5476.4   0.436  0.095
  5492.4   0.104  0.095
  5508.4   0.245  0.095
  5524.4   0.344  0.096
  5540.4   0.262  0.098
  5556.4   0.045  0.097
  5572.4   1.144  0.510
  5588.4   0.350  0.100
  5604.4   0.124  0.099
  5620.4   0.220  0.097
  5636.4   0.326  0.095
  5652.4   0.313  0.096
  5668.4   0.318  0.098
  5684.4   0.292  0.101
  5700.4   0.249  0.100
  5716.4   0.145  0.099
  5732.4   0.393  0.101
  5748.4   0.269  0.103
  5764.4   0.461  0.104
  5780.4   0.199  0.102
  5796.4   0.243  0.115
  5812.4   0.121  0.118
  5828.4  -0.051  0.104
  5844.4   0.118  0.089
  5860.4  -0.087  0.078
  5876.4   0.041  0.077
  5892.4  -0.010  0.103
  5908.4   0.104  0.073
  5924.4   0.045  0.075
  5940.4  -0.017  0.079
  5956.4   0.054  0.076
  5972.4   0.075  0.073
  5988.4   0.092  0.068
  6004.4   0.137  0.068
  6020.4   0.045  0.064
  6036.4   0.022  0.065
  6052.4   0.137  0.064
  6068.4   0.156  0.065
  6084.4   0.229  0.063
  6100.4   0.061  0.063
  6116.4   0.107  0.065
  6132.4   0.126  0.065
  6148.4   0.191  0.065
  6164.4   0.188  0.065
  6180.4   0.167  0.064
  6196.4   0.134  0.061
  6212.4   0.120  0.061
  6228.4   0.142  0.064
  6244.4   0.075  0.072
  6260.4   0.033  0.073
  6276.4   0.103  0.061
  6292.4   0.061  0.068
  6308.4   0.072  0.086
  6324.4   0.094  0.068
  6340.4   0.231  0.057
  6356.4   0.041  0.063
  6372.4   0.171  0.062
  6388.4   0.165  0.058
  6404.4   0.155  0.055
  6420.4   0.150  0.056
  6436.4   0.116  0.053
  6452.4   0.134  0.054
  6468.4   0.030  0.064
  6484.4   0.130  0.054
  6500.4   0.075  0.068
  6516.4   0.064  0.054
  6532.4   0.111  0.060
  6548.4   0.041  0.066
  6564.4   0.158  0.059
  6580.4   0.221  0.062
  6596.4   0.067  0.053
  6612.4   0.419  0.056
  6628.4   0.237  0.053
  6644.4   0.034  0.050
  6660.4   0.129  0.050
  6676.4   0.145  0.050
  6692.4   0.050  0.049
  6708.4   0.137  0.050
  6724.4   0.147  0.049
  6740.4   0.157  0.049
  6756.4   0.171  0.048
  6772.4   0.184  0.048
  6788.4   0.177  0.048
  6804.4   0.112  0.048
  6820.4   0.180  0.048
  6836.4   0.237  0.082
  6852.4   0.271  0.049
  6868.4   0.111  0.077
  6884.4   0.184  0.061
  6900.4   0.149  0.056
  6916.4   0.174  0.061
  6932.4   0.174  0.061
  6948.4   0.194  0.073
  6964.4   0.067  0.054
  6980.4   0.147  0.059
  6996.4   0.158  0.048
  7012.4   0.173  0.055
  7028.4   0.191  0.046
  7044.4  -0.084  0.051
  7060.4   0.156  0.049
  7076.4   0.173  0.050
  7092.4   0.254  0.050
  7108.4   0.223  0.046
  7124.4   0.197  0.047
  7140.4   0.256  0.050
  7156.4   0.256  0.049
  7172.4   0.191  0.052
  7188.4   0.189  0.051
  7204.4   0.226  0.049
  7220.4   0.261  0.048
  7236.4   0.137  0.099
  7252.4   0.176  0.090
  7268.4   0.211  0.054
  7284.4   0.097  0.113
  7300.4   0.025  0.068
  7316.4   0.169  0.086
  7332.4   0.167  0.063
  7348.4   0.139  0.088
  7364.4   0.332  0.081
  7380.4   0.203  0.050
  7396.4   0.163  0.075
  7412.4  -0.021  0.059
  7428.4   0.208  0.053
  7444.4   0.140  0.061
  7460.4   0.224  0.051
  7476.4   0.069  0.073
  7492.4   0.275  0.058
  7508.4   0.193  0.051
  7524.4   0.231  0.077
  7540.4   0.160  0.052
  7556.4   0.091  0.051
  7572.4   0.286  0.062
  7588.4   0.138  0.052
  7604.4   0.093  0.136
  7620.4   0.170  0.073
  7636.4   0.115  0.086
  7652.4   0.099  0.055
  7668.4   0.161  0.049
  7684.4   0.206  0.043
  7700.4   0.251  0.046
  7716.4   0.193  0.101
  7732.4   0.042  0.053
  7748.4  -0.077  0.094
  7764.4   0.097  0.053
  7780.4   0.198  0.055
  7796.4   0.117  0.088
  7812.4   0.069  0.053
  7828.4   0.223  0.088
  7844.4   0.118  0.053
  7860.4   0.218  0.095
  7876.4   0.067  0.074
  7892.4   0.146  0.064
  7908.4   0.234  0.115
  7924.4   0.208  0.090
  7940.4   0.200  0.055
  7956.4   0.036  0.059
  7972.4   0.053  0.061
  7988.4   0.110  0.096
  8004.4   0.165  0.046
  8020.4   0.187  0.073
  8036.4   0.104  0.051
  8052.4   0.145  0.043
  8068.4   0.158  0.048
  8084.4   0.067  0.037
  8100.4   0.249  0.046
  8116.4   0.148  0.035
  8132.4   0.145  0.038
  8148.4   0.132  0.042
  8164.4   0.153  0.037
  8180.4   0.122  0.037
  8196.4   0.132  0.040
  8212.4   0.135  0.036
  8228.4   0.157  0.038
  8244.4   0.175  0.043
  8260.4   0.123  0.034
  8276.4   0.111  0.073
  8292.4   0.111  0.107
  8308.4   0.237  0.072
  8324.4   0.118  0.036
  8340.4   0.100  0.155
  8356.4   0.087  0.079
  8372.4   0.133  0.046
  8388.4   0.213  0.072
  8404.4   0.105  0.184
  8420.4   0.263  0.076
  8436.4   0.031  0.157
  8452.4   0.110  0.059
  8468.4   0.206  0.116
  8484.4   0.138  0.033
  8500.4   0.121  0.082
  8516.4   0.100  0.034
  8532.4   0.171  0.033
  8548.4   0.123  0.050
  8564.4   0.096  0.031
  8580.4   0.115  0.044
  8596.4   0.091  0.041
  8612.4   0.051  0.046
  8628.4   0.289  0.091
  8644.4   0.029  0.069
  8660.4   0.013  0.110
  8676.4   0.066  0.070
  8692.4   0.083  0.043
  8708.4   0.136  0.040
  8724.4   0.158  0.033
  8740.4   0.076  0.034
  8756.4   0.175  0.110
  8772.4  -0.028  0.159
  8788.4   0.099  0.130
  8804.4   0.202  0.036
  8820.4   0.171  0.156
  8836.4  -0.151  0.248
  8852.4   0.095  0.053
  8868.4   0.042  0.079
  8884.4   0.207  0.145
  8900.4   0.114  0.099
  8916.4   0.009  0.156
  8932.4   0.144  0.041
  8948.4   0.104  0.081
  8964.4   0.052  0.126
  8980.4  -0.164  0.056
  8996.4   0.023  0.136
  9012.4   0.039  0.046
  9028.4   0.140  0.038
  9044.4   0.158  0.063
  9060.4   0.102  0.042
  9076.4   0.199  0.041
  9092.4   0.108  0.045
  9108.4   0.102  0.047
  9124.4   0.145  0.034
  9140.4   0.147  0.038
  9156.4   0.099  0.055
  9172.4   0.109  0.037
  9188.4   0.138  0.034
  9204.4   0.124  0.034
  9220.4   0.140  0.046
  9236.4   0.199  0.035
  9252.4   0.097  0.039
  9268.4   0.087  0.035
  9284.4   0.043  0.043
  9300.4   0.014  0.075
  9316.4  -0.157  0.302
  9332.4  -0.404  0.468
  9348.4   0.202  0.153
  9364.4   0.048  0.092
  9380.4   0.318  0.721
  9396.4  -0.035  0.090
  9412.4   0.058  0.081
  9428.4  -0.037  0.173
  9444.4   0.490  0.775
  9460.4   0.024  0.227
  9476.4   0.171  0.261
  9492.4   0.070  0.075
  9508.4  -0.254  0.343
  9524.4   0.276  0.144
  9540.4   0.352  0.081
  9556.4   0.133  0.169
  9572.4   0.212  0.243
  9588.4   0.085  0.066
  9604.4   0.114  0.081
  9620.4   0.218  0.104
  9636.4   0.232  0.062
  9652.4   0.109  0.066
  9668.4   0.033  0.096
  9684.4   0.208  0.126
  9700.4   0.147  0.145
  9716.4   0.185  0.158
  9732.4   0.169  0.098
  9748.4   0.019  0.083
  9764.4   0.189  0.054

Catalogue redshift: 0.78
